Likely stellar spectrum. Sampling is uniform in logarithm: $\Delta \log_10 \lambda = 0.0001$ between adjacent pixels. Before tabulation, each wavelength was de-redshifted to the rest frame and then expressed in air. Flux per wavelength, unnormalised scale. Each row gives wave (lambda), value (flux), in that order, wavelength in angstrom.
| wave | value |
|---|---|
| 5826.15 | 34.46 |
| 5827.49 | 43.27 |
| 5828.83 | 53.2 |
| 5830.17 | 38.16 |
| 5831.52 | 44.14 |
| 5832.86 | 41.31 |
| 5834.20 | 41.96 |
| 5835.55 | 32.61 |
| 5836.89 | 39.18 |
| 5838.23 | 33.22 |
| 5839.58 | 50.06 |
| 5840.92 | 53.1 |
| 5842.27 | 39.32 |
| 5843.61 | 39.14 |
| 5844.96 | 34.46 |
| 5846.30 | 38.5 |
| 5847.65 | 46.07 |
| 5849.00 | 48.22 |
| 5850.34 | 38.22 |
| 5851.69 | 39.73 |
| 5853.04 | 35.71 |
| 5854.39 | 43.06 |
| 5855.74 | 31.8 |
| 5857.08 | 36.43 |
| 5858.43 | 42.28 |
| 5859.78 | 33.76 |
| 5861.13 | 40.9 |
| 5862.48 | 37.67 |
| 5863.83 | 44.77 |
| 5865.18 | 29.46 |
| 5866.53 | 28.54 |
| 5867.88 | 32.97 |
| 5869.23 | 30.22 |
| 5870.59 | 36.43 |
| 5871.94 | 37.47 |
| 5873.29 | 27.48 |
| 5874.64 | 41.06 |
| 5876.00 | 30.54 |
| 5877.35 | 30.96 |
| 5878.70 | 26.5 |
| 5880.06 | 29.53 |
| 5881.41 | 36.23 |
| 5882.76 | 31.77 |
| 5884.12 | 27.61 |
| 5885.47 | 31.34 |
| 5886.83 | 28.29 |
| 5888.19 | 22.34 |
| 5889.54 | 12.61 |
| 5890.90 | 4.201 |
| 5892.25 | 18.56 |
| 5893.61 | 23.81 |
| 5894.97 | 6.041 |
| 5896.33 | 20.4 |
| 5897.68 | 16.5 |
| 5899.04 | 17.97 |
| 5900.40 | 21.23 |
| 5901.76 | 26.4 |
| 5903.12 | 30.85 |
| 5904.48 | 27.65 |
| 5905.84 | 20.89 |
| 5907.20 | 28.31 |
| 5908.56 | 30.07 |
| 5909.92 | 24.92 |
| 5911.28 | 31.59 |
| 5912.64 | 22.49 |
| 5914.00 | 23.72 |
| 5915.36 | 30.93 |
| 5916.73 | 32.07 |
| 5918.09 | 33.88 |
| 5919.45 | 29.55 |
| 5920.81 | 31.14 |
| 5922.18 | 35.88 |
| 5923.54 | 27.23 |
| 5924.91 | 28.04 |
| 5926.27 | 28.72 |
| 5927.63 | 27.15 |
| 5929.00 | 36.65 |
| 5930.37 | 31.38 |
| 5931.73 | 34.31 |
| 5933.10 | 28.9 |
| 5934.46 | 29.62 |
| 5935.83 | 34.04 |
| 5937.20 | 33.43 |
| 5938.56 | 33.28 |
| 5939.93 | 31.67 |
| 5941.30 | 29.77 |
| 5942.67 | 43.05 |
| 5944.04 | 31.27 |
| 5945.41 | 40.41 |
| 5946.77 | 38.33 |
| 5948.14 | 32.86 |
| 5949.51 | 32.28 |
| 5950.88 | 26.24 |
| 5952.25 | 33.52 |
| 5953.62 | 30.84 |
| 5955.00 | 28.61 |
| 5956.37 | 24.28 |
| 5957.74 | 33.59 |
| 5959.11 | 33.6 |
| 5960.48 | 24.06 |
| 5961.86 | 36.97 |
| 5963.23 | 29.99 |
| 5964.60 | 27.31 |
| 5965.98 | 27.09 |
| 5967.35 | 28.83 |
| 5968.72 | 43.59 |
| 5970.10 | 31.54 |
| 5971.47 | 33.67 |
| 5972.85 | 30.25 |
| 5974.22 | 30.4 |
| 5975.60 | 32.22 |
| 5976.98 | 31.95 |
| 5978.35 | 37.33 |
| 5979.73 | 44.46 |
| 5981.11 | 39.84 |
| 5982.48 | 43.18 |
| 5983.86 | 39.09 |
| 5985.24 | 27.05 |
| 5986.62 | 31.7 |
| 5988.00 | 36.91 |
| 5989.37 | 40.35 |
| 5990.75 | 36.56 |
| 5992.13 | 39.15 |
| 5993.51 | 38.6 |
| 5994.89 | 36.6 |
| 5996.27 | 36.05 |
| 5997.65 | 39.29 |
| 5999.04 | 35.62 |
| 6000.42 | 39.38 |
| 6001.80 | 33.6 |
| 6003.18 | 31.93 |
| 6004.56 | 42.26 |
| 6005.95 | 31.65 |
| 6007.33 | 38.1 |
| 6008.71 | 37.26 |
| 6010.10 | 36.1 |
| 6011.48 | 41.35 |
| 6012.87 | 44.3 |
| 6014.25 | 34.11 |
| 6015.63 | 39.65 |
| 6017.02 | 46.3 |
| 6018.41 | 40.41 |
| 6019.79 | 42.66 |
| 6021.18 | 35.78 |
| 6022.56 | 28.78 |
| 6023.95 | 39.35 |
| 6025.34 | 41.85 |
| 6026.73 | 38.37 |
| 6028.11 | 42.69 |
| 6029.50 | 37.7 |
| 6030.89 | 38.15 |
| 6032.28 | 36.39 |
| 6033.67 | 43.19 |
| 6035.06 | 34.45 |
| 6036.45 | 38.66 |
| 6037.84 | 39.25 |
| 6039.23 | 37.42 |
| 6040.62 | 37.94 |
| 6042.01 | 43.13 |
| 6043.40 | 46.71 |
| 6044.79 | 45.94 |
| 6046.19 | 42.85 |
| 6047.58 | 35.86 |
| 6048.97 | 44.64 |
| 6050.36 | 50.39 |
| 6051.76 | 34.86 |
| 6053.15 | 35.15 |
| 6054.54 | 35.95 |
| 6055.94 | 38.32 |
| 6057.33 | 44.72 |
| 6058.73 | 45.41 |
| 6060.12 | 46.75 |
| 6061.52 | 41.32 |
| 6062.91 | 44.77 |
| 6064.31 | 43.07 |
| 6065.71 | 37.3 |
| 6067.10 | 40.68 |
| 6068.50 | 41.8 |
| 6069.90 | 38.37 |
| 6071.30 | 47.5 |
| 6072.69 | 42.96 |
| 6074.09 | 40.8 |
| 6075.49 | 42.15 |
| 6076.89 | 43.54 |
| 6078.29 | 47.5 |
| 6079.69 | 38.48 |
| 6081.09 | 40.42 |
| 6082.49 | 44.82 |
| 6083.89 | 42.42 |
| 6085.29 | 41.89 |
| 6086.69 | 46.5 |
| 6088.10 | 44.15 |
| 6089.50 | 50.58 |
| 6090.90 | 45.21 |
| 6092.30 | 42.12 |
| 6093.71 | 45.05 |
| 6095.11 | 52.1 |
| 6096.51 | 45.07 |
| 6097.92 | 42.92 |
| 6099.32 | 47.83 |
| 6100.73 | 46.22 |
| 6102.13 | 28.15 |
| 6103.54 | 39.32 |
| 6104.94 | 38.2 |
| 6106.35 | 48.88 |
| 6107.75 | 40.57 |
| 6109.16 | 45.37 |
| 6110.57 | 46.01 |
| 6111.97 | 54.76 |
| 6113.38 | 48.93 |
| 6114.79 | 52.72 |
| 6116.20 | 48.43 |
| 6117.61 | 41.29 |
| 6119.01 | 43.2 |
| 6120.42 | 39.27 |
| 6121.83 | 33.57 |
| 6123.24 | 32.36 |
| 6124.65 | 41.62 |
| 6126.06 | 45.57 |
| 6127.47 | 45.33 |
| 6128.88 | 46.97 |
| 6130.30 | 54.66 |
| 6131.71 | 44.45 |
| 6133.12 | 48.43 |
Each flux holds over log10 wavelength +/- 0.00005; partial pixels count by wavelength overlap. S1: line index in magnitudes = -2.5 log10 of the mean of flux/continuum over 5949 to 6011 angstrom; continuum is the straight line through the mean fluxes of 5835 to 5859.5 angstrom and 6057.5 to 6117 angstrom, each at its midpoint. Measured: 0.226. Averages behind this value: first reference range 40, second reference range 44.1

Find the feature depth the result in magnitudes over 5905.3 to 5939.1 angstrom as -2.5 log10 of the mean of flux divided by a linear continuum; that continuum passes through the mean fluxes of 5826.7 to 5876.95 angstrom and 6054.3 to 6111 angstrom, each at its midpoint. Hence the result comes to 0.32 mag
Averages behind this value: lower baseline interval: 38.7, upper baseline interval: 43.1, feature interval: 30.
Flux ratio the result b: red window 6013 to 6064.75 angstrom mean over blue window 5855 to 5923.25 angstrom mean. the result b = 1.4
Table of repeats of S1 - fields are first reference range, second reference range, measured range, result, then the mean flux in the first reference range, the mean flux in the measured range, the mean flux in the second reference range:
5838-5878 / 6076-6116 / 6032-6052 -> 0.05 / 37.8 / 41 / 44.7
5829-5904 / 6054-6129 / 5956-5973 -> 0.19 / 32.8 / 31.3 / 43.3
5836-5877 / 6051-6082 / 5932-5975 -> 0.23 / 37.9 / 32.1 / 41.5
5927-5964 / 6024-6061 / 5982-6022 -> -0.02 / 32.2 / 37.7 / 40.6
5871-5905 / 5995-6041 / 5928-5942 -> -0.08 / 25.2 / 32.2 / 38.2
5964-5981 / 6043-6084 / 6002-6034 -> -0.02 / 33.5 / 38.5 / 42.1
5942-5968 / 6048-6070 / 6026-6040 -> 0.01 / 31.7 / 38.6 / 41.5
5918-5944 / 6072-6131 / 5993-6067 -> -0.02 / 31.9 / 39.5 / 44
